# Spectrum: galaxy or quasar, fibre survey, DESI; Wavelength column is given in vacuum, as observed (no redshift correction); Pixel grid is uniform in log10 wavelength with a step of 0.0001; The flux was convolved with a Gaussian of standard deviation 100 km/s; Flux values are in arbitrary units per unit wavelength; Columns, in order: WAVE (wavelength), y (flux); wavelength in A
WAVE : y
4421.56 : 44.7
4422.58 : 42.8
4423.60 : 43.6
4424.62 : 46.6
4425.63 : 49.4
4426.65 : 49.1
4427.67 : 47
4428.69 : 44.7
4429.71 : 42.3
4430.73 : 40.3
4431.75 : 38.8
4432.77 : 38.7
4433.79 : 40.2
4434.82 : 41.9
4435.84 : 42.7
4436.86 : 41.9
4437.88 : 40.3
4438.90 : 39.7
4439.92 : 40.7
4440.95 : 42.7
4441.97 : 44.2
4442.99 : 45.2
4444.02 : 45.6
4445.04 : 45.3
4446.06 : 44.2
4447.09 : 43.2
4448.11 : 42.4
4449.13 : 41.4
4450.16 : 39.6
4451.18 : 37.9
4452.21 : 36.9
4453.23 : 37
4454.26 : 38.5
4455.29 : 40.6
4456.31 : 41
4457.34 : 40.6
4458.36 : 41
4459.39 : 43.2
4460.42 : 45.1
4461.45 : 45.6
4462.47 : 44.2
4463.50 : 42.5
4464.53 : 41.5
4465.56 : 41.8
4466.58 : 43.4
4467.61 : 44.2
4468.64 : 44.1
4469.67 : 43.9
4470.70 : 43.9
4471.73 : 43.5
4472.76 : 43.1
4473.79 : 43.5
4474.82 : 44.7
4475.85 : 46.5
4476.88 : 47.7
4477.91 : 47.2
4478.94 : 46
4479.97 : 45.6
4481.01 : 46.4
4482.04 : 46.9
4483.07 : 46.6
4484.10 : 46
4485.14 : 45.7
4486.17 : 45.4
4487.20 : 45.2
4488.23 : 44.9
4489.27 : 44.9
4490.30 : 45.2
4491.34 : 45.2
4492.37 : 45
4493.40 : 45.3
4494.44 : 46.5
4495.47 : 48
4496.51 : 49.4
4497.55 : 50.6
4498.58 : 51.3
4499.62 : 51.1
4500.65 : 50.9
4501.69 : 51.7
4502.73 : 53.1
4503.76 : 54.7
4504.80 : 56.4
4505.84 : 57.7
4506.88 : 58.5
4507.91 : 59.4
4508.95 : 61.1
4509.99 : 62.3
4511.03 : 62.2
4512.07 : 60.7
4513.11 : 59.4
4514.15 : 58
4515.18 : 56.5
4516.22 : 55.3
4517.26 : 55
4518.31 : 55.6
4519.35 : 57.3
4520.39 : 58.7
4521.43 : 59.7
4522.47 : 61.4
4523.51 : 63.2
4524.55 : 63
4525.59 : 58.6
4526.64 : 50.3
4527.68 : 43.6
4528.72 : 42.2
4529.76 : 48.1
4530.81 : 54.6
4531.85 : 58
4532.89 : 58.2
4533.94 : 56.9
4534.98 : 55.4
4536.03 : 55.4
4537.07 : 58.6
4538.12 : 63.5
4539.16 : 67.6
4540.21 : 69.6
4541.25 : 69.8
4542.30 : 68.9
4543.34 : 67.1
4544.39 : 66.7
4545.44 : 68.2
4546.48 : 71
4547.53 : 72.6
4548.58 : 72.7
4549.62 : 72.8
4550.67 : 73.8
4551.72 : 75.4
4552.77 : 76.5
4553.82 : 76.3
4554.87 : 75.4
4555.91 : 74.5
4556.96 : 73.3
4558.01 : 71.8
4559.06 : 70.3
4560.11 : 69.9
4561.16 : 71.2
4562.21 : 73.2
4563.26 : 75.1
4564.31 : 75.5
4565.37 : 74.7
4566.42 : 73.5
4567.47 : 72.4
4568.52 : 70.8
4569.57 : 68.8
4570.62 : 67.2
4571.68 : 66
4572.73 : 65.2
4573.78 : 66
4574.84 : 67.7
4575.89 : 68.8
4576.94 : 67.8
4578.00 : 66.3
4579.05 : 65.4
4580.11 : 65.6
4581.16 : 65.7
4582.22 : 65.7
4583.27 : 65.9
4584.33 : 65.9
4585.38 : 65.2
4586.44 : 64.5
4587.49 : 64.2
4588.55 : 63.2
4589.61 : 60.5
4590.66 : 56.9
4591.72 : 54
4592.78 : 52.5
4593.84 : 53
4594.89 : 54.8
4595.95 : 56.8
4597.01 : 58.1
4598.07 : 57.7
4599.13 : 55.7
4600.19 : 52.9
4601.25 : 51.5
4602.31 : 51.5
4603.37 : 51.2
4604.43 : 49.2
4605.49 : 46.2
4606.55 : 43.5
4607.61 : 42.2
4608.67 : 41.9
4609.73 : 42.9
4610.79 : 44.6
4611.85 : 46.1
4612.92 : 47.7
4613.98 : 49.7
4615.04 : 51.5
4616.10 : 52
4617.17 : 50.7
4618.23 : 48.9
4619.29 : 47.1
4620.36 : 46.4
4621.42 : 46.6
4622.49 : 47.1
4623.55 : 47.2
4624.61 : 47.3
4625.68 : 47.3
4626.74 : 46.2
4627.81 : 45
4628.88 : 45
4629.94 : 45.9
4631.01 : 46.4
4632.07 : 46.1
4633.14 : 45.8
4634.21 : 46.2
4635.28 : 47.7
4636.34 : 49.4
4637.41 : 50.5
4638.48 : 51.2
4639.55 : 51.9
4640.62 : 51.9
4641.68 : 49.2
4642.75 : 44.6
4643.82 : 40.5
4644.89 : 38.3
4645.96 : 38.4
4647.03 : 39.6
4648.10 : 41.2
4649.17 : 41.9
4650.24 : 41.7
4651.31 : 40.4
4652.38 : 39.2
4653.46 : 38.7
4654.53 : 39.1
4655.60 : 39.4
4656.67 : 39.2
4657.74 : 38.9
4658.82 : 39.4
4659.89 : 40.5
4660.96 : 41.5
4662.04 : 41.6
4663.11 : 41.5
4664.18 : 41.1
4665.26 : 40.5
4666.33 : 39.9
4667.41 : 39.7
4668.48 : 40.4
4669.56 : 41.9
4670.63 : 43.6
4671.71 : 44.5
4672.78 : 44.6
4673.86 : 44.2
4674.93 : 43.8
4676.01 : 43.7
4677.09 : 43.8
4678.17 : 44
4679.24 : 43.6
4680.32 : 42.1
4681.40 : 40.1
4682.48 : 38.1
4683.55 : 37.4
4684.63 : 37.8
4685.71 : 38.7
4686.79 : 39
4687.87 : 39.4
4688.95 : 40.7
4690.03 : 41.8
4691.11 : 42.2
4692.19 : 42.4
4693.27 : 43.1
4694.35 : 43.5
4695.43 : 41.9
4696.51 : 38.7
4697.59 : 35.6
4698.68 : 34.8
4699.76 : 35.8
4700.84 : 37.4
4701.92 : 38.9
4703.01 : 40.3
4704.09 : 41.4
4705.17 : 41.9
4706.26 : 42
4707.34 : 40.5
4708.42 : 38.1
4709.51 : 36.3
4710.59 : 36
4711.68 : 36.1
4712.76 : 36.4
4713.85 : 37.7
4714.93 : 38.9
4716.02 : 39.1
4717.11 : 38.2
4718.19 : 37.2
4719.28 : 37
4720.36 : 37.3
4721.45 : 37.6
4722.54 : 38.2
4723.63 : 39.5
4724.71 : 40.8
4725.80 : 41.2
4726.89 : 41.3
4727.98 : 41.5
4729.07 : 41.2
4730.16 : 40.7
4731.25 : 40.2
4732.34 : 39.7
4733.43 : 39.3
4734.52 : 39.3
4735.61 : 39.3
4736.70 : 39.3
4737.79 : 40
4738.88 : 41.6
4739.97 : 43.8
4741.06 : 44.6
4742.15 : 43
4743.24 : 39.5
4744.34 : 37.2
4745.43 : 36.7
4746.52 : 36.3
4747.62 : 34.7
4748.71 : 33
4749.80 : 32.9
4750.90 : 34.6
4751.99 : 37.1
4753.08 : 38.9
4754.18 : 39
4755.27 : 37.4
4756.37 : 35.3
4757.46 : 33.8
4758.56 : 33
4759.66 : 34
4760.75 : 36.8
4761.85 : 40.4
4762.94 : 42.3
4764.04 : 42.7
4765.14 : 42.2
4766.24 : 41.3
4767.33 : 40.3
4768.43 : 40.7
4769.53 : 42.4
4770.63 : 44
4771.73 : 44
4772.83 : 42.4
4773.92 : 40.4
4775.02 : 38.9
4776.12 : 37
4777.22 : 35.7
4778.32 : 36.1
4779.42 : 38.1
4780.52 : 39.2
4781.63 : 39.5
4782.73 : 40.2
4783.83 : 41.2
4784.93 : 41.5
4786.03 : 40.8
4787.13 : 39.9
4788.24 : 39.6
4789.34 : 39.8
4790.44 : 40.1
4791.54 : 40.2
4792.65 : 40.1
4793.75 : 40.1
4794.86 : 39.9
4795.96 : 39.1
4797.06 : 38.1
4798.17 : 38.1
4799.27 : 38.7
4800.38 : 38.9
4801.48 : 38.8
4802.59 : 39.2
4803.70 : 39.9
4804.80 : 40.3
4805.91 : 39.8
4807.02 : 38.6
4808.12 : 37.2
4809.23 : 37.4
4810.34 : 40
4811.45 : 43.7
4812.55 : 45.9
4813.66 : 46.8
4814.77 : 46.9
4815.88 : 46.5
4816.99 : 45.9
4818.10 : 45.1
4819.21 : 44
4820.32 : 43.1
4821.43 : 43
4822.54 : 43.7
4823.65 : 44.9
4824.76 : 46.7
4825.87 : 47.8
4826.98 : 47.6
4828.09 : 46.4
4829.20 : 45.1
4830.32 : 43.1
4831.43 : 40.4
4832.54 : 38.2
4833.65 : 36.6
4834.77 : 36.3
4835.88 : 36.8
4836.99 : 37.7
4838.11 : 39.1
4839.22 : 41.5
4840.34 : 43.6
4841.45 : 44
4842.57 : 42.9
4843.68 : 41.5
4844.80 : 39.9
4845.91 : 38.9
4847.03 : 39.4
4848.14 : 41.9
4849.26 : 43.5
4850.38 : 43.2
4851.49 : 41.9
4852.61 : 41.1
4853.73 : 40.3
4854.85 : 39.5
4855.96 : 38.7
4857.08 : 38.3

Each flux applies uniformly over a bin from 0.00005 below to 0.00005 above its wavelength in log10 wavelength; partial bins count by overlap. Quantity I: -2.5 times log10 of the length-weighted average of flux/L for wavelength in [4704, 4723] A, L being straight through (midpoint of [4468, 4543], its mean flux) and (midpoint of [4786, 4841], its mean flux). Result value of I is 0.18 mag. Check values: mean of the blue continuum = 52.8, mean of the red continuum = 41.4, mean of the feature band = 38.3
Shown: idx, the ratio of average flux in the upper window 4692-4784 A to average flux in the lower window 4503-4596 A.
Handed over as 0.6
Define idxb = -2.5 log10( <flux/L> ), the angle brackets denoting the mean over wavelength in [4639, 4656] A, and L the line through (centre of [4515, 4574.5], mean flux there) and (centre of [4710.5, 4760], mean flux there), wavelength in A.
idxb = 0.20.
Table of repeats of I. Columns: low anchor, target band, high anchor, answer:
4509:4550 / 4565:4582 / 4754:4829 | -0.19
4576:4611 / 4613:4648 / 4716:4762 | 0.11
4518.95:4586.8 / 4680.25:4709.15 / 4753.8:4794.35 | 0.23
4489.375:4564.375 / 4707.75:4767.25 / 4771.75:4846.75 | 0.19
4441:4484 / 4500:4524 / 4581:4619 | -0.22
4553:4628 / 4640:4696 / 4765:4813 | 0.24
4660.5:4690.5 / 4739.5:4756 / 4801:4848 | 0.10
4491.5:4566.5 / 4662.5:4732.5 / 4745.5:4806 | 0.15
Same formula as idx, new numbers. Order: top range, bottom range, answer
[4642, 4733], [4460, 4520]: 0.81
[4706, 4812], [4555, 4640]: 0.68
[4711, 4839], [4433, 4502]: 0.91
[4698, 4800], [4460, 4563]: 0.70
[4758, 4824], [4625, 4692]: 0.95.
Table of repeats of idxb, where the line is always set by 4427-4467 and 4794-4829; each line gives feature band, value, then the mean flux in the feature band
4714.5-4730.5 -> 0.08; 39.3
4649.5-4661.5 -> 0.06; 39.8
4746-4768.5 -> 0.13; 37.4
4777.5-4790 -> 0.07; 39.5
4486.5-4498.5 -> -0.11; 46.6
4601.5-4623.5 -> -0.13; 47.4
